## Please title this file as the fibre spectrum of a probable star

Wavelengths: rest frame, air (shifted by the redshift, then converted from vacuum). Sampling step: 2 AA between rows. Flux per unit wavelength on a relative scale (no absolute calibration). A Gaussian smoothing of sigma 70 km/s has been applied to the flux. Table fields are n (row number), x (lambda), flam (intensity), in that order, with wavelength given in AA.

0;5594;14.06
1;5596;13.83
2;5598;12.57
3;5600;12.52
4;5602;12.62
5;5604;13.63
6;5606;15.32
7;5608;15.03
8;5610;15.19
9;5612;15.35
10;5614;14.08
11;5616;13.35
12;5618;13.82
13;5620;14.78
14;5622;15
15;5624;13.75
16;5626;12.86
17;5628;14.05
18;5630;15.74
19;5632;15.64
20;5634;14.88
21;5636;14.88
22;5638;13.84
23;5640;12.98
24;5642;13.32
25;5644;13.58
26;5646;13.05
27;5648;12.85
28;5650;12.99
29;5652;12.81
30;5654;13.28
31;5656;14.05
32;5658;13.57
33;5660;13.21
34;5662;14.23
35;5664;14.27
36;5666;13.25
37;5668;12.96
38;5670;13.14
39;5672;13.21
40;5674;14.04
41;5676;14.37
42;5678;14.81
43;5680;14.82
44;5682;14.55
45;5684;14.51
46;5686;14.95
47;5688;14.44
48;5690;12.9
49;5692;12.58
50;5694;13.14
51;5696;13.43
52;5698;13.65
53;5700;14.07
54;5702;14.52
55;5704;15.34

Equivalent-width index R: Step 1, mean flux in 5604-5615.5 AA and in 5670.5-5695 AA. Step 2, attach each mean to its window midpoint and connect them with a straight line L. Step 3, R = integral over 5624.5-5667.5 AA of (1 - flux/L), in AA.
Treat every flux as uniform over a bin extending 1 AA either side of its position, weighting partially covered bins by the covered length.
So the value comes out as 1.9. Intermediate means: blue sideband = 14.8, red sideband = 14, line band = 13.8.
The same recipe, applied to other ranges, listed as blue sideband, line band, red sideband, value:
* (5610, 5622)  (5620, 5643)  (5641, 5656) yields -0.77 AA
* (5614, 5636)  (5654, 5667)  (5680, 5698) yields 0.34 AA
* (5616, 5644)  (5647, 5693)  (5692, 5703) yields 0.50 AA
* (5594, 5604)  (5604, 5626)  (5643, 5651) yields -2.28 AA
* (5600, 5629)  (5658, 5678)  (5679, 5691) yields 0.87 AA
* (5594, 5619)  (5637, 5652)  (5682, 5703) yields 0.76 AA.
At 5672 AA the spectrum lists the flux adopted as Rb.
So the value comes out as 13.21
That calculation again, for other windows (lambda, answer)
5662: 14.23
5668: 12.96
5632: 15.64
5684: 14.51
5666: 13.25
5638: 13.84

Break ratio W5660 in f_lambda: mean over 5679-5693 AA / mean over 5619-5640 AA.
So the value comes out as 0.98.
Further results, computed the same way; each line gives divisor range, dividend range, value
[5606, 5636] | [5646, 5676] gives 0.92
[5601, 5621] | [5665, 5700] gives 0.97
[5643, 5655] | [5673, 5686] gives 1.11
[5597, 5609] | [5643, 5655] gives 0.96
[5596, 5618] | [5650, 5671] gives 0.96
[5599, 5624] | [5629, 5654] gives 0.98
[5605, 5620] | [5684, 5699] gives 0.93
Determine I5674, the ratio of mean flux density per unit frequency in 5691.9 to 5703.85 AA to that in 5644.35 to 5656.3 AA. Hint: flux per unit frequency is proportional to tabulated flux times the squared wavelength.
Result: 1.07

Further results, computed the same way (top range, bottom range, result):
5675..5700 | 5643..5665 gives 1.05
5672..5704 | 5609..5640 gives 1.00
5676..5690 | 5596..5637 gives 1.04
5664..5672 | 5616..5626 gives 0.96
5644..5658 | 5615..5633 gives 0.93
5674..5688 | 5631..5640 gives 1.02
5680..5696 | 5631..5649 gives 1.02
